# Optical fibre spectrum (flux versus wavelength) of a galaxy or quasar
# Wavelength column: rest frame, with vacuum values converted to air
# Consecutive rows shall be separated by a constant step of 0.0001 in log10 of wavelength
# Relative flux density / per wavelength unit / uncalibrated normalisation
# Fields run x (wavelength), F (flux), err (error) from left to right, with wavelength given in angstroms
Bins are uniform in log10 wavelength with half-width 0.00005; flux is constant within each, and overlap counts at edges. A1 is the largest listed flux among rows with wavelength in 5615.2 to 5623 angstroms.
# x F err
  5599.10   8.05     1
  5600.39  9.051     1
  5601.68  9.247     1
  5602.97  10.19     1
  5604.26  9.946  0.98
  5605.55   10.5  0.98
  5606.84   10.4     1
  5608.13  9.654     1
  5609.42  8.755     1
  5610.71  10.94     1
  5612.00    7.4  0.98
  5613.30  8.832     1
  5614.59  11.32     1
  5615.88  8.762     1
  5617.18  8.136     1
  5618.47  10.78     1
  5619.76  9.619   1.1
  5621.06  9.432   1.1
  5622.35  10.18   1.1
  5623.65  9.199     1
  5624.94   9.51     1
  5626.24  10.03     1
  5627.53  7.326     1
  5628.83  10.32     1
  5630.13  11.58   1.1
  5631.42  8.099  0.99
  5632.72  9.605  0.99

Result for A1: 10.78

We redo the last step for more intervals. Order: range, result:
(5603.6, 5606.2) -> 10.5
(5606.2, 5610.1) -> 10.4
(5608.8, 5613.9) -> 10.94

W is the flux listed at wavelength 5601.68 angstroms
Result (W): 9.247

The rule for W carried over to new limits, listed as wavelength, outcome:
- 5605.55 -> 10.5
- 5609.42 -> 8.755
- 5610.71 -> 10.94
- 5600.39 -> 9.051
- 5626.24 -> 10.03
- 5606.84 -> 10.4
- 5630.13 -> 11.58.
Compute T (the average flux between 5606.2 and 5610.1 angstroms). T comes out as 9.62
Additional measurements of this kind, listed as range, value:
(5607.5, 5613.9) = 9.11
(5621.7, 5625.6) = 9.63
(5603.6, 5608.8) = 10.1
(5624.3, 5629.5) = 9.29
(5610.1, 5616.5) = 9.45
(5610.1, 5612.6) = 9.18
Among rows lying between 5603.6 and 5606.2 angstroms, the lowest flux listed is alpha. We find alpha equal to 9.946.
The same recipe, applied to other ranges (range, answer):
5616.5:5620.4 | 8.136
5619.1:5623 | 9.432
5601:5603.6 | 9.247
